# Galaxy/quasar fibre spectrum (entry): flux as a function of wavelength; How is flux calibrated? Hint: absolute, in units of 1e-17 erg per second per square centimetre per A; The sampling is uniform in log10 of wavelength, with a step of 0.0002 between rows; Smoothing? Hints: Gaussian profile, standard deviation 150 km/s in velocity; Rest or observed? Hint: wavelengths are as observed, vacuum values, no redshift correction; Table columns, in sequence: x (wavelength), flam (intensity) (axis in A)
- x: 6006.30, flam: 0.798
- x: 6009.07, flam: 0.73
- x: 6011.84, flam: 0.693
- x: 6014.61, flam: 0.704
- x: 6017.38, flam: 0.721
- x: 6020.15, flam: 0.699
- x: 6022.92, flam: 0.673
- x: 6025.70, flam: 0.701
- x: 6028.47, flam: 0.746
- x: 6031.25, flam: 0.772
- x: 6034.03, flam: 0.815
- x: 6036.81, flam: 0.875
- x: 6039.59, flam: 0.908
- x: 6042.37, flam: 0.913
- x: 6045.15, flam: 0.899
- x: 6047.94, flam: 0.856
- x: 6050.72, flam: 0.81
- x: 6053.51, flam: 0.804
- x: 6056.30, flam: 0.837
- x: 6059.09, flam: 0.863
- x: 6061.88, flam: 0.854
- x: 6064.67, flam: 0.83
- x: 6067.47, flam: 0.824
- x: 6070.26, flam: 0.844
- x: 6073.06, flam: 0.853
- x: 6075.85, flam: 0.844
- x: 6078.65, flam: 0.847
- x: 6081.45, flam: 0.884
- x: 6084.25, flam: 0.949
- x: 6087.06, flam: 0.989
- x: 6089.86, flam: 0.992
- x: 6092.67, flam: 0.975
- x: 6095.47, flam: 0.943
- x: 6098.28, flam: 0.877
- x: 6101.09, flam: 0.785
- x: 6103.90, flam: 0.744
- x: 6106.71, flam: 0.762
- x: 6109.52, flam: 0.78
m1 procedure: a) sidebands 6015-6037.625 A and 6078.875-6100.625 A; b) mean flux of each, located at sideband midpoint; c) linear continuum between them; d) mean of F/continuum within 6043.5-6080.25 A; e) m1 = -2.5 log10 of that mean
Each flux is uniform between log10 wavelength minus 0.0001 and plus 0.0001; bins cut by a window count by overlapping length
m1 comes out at 0.01 mag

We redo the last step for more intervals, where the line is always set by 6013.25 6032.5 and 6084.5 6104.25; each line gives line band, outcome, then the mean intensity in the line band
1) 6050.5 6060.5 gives -0.03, 0.83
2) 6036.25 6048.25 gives -0.16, 0.894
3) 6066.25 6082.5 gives 0.01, 0.849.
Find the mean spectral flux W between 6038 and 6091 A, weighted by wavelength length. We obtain 0.873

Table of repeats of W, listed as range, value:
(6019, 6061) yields 0.813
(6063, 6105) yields 0.879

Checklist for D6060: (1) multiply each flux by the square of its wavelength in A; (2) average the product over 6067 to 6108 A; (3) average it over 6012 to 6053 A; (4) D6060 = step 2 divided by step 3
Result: 1.1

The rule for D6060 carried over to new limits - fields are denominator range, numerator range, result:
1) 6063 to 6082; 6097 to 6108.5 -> 0.95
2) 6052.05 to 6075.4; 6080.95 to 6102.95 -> 1.11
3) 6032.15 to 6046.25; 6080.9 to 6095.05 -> 1.11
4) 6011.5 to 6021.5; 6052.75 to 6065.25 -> 1.21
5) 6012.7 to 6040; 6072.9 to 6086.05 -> 1.19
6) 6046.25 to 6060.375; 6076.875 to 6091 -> 1.12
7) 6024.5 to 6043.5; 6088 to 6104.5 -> 1.12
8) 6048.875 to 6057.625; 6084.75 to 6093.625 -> 1.21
